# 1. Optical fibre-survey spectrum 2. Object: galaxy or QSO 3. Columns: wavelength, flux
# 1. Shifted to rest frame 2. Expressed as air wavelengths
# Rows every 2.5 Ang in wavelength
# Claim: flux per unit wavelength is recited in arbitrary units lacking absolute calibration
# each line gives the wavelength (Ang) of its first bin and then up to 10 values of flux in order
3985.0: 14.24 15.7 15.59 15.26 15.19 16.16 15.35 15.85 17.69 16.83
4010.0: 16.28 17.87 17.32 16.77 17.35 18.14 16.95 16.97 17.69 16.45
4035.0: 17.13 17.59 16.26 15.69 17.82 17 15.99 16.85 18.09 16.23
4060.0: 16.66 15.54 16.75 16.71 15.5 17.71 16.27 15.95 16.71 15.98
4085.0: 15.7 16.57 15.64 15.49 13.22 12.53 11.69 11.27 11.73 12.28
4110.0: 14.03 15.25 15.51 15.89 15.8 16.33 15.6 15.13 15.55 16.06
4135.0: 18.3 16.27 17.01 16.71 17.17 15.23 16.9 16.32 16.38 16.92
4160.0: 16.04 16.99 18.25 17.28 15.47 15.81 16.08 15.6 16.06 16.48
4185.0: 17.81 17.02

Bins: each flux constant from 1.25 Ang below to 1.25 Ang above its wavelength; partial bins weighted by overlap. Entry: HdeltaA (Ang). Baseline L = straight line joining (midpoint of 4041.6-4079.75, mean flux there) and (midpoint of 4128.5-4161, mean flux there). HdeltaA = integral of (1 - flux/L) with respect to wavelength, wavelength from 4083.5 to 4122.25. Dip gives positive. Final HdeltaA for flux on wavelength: 5.4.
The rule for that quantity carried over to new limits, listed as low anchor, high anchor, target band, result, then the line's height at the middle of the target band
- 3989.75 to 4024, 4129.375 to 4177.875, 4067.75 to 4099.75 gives 2.0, 16.6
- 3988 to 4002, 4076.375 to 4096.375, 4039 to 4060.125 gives -1.6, 15.6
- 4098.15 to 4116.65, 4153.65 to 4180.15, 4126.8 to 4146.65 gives -2.4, 14.8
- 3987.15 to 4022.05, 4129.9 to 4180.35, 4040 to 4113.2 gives 4.7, 16.5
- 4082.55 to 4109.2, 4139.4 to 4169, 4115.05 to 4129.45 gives -0.6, 15.1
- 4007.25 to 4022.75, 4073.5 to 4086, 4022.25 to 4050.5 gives -0.2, 16.9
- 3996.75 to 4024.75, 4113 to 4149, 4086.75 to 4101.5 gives 2.1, 16.4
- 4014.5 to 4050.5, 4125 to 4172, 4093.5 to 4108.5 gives 4.1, 16.7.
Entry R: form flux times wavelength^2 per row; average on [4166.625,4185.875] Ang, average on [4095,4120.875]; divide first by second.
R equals 1.24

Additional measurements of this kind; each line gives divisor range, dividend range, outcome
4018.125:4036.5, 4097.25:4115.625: 0.78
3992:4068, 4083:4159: 0.96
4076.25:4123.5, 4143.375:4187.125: 1.17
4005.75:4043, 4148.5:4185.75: 1.04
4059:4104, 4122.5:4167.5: 1.12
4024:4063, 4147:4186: 1.04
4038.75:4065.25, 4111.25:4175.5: 1.03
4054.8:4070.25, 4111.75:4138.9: 1.00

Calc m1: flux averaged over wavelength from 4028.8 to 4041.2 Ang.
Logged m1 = 17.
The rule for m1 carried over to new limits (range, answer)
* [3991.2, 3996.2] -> 15.2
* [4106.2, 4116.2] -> 14.2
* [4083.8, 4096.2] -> 15.3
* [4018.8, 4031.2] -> 17.4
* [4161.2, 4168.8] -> 17.5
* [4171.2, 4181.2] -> 15.9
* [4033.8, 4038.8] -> 17.4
